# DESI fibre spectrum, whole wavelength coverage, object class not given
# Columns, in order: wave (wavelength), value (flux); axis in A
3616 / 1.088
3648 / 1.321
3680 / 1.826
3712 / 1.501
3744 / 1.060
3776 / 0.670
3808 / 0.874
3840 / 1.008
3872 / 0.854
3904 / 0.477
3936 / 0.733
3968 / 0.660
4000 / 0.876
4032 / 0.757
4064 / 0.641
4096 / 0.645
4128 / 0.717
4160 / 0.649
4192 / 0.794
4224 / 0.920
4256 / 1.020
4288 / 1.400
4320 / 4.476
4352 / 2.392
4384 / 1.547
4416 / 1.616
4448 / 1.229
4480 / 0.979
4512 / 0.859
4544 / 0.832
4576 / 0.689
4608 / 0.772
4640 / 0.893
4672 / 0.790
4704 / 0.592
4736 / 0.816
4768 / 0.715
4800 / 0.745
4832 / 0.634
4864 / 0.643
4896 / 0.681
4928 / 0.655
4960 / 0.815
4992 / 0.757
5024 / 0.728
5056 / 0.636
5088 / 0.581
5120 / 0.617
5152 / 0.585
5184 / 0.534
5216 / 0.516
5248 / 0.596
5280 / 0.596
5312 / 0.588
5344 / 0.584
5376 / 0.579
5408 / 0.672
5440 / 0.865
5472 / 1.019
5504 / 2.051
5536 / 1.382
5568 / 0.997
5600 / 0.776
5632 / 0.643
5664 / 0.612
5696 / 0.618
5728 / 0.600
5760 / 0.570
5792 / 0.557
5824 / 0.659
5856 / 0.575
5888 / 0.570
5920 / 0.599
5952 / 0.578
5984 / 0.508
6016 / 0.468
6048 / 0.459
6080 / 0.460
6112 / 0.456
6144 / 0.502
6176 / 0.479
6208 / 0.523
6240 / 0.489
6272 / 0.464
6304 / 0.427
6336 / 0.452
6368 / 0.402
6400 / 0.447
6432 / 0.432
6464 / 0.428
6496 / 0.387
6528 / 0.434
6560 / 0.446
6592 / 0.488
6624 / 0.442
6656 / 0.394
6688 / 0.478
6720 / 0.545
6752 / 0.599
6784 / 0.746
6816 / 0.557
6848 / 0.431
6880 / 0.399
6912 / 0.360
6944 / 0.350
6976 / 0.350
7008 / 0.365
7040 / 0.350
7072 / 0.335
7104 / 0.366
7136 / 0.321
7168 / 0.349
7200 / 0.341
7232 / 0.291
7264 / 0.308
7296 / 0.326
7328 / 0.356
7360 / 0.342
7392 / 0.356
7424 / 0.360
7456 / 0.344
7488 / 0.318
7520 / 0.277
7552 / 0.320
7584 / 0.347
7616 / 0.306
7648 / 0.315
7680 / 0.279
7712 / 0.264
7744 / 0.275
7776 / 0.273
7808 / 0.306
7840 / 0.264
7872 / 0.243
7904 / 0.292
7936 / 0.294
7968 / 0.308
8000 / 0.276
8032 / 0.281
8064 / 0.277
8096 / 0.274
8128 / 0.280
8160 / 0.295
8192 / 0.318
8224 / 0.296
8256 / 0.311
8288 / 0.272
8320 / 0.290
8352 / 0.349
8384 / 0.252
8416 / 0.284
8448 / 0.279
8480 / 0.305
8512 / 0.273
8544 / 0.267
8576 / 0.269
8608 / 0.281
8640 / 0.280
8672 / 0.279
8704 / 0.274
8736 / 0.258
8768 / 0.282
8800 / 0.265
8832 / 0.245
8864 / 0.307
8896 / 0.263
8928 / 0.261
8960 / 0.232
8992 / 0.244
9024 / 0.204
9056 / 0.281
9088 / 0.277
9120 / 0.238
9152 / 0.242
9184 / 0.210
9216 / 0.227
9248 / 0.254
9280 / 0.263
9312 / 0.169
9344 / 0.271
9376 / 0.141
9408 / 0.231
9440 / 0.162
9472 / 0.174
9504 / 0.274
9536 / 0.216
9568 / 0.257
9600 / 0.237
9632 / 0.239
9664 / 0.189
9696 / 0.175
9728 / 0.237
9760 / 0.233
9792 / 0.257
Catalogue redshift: 2.555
